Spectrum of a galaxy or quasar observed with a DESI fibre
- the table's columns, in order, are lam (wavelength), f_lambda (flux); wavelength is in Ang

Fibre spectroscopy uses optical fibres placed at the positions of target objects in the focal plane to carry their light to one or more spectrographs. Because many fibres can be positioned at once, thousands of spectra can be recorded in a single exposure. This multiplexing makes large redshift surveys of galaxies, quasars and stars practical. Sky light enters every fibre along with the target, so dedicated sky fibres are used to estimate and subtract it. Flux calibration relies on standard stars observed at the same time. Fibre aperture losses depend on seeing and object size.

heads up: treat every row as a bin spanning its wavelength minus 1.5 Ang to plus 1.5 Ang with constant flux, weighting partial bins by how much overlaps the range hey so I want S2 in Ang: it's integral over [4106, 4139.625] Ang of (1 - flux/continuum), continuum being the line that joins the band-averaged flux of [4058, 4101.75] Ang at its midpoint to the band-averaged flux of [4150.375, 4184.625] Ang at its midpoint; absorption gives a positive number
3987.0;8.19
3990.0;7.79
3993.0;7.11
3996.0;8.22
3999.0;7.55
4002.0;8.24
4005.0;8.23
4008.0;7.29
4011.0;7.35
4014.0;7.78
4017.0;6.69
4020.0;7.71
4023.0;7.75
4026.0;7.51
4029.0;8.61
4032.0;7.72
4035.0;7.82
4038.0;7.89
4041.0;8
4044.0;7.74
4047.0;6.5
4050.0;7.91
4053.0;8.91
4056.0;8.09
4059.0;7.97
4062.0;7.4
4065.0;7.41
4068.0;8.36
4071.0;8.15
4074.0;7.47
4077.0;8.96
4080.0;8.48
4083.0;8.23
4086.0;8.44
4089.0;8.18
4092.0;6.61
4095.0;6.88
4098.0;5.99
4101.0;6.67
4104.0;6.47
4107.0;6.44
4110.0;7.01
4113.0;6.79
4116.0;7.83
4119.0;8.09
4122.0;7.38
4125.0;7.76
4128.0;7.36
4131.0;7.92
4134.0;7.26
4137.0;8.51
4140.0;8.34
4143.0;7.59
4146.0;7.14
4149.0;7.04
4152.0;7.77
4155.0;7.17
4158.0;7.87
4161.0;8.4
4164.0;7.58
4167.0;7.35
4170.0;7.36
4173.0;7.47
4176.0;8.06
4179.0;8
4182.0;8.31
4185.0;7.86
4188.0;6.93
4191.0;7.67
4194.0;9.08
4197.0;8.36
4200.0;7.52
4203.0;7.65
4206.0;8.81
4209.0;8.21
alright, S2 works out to 0.9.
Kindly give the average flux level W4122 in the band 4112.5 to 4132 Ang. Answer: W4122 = 7.62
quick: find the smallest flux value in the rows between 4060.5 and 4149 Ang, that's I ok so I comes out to 5.99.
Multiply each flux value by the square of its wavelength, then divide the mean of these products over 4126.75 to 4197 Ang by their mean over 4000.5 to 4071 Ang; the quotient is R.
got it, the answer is 1.06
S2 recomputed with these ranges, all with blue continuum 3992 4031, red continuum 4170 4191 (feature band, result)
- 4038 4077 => -0.8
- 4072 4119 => 2.0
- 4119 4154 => 0.3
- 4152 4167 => 0.0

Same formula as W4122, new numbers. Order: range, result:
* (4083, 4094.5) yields 7.73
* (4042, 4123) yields 7.57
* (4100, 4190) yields 7.53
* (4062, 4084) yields 8.1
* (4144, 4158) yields 7.35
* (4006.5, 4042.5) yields 7.68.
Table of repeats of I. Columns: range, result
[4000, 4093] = 6.5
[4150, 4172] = 7.17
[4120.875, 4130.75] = 7.36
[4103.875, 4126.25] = 6.44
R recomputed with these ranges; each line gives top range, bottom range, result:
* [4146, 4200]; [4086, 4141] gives 1.09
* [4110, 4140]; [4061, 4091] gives 0.97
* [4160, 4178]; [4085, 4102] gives 1.12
